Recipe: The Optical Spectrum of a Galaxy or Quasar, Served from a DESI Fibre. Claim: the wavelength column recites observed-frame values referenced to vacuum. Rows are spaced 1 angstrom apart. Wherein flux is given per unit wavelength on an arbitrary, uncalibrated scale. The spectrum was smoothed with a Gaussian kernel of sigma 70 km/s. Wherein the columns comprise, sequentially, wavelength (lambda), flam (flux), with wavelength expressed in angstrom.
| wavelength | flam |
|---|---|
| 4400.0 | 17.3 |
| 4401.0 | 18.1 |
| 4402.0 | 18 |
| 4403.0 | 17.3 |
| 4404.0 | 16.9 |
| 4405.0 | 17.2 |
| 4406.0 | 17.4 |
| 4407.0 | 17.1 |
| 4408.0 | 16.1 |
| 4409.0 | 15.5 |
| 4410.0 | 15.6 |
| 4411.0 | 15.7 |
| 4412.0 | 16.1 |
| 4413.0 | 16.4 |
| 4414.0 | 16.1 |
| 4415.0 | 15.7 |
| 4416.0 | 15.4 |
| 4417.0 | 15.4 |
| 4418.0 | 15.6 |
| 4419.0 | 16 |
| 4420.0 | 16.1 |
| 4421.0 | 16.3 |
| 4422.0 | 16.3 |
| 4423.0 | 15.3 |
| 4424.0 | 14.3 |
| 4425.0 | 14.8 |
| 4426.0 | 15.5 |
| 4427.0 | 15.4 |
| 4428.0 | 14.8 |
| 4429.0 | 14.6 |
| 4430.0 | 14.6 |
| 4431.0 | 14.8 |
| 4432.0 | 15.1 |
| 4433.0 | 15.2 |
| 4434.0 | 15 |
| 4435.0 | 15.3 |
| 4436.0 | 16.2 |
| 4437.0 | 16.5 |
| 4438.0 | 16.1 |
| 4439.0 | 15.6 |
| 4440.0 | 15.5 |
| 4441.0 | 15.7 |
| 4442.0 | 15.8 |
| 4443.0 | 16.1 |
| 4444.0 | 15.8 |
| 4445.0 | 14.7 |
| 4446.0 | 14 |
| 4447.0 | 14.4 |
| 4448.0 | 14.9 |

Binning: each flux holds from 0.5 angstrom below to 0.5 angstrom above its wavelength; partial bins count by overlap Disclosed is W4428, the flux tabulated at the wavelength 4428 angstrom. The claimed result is 14.8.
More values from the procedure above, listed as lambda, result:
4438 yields 16.1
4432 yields 15.1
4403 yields 17.3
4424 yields 14.3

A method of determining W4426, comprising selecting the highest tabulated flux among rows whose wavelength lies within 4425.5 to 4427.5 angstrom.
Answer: 15.5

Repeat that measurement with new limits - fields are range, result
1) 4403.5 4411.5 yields 17.4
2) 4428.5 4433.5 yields 15.2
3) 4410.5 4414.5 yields 16.4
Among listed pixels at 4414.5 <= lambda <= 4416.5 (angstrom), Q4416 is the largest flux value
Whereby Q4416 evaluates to 15.7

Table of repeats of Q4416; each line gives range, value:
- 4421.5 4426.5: 16.3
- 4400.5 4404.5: 18.1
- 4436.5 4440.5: 16.5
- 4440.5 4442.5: 15.8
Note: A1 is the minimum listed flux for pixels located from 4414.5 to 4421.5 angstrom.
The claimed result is 15.4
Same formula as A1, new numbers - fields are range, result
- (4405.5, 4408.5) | 16.1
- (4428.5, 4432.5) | 14.6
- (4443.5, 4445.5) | 14.7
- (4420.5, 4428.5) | 14.3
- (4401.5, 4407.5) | 16.9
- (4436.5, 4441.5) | 15.5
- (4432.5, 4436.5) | 15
